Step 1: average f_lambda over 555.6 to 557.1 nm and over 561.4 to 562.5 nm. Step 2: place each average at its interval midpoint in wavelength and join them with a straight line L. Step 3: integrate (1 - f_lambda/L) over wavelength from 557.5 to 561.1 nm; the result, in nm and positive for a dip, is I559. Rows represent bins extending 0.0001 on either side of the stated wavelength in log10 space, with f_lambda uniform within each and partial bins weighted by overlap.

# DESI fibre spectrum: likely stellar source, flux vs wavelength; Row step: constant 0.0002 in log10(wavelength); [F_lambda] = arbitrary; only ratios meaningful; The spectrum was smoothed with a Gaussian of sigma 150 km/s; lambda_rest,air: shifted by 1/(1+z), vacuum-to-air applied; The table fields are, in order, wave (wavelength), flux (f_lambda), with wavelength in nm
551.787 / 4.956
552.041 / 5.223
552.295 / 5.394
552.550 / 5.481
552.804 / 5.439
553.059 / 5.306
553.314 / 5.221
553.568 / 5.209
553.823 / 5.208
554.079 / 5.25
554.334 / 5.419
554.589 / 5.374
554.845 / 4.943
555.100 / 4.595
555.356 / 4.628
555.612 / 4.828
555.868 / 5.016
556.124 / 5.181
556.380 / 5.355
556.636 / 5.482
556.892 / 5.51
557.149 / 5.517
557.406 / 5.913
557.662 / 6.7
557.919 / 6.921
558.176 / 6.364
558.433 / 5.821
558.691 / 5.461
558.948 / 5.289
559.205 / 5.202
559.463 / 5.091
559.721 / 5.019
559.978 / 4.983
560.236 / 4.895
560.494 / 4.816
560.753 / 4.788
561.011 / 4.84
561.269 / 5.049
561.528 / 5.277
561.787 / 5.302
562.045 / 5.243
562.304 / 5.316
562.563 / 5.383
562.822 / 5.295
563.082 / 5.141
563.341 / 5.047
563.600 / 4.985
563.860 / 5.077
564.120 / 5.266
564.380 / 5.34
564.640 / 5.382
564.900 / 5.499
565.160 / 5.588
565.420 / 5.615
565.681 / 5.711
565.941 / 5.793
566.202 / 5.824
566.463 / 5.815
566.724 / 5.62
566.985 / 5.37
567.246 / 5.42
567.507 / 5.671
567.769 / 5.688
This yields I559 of -0.11 nm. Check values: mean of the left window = 5.28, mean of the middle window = 5.45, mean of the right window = 5.29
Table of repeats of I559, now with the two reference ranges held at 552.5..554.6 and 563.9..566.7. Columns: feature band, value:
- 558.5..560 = 0.06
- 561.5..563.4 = 0.09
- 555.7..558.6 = -0.21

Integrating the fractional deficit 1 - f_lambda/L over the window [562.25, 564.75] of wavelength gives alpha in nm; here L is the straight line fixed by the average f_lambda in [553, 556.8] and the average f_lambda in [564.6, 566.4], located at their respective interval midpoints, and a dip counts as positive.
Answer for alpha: 0.15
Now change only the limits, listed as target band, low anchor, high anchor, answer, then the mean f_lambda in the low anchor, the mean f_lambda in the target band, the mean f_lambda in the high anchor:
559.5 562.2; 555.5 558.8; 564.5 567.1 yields 0.306 nm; 5.7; 5.03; 5.62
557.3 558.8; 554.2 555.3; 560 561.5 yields -0.372 nm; 5.06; 6.21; 4.91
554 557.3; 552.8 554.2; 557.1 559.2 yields 0.248 nm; 5.26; 5.17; 5.97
